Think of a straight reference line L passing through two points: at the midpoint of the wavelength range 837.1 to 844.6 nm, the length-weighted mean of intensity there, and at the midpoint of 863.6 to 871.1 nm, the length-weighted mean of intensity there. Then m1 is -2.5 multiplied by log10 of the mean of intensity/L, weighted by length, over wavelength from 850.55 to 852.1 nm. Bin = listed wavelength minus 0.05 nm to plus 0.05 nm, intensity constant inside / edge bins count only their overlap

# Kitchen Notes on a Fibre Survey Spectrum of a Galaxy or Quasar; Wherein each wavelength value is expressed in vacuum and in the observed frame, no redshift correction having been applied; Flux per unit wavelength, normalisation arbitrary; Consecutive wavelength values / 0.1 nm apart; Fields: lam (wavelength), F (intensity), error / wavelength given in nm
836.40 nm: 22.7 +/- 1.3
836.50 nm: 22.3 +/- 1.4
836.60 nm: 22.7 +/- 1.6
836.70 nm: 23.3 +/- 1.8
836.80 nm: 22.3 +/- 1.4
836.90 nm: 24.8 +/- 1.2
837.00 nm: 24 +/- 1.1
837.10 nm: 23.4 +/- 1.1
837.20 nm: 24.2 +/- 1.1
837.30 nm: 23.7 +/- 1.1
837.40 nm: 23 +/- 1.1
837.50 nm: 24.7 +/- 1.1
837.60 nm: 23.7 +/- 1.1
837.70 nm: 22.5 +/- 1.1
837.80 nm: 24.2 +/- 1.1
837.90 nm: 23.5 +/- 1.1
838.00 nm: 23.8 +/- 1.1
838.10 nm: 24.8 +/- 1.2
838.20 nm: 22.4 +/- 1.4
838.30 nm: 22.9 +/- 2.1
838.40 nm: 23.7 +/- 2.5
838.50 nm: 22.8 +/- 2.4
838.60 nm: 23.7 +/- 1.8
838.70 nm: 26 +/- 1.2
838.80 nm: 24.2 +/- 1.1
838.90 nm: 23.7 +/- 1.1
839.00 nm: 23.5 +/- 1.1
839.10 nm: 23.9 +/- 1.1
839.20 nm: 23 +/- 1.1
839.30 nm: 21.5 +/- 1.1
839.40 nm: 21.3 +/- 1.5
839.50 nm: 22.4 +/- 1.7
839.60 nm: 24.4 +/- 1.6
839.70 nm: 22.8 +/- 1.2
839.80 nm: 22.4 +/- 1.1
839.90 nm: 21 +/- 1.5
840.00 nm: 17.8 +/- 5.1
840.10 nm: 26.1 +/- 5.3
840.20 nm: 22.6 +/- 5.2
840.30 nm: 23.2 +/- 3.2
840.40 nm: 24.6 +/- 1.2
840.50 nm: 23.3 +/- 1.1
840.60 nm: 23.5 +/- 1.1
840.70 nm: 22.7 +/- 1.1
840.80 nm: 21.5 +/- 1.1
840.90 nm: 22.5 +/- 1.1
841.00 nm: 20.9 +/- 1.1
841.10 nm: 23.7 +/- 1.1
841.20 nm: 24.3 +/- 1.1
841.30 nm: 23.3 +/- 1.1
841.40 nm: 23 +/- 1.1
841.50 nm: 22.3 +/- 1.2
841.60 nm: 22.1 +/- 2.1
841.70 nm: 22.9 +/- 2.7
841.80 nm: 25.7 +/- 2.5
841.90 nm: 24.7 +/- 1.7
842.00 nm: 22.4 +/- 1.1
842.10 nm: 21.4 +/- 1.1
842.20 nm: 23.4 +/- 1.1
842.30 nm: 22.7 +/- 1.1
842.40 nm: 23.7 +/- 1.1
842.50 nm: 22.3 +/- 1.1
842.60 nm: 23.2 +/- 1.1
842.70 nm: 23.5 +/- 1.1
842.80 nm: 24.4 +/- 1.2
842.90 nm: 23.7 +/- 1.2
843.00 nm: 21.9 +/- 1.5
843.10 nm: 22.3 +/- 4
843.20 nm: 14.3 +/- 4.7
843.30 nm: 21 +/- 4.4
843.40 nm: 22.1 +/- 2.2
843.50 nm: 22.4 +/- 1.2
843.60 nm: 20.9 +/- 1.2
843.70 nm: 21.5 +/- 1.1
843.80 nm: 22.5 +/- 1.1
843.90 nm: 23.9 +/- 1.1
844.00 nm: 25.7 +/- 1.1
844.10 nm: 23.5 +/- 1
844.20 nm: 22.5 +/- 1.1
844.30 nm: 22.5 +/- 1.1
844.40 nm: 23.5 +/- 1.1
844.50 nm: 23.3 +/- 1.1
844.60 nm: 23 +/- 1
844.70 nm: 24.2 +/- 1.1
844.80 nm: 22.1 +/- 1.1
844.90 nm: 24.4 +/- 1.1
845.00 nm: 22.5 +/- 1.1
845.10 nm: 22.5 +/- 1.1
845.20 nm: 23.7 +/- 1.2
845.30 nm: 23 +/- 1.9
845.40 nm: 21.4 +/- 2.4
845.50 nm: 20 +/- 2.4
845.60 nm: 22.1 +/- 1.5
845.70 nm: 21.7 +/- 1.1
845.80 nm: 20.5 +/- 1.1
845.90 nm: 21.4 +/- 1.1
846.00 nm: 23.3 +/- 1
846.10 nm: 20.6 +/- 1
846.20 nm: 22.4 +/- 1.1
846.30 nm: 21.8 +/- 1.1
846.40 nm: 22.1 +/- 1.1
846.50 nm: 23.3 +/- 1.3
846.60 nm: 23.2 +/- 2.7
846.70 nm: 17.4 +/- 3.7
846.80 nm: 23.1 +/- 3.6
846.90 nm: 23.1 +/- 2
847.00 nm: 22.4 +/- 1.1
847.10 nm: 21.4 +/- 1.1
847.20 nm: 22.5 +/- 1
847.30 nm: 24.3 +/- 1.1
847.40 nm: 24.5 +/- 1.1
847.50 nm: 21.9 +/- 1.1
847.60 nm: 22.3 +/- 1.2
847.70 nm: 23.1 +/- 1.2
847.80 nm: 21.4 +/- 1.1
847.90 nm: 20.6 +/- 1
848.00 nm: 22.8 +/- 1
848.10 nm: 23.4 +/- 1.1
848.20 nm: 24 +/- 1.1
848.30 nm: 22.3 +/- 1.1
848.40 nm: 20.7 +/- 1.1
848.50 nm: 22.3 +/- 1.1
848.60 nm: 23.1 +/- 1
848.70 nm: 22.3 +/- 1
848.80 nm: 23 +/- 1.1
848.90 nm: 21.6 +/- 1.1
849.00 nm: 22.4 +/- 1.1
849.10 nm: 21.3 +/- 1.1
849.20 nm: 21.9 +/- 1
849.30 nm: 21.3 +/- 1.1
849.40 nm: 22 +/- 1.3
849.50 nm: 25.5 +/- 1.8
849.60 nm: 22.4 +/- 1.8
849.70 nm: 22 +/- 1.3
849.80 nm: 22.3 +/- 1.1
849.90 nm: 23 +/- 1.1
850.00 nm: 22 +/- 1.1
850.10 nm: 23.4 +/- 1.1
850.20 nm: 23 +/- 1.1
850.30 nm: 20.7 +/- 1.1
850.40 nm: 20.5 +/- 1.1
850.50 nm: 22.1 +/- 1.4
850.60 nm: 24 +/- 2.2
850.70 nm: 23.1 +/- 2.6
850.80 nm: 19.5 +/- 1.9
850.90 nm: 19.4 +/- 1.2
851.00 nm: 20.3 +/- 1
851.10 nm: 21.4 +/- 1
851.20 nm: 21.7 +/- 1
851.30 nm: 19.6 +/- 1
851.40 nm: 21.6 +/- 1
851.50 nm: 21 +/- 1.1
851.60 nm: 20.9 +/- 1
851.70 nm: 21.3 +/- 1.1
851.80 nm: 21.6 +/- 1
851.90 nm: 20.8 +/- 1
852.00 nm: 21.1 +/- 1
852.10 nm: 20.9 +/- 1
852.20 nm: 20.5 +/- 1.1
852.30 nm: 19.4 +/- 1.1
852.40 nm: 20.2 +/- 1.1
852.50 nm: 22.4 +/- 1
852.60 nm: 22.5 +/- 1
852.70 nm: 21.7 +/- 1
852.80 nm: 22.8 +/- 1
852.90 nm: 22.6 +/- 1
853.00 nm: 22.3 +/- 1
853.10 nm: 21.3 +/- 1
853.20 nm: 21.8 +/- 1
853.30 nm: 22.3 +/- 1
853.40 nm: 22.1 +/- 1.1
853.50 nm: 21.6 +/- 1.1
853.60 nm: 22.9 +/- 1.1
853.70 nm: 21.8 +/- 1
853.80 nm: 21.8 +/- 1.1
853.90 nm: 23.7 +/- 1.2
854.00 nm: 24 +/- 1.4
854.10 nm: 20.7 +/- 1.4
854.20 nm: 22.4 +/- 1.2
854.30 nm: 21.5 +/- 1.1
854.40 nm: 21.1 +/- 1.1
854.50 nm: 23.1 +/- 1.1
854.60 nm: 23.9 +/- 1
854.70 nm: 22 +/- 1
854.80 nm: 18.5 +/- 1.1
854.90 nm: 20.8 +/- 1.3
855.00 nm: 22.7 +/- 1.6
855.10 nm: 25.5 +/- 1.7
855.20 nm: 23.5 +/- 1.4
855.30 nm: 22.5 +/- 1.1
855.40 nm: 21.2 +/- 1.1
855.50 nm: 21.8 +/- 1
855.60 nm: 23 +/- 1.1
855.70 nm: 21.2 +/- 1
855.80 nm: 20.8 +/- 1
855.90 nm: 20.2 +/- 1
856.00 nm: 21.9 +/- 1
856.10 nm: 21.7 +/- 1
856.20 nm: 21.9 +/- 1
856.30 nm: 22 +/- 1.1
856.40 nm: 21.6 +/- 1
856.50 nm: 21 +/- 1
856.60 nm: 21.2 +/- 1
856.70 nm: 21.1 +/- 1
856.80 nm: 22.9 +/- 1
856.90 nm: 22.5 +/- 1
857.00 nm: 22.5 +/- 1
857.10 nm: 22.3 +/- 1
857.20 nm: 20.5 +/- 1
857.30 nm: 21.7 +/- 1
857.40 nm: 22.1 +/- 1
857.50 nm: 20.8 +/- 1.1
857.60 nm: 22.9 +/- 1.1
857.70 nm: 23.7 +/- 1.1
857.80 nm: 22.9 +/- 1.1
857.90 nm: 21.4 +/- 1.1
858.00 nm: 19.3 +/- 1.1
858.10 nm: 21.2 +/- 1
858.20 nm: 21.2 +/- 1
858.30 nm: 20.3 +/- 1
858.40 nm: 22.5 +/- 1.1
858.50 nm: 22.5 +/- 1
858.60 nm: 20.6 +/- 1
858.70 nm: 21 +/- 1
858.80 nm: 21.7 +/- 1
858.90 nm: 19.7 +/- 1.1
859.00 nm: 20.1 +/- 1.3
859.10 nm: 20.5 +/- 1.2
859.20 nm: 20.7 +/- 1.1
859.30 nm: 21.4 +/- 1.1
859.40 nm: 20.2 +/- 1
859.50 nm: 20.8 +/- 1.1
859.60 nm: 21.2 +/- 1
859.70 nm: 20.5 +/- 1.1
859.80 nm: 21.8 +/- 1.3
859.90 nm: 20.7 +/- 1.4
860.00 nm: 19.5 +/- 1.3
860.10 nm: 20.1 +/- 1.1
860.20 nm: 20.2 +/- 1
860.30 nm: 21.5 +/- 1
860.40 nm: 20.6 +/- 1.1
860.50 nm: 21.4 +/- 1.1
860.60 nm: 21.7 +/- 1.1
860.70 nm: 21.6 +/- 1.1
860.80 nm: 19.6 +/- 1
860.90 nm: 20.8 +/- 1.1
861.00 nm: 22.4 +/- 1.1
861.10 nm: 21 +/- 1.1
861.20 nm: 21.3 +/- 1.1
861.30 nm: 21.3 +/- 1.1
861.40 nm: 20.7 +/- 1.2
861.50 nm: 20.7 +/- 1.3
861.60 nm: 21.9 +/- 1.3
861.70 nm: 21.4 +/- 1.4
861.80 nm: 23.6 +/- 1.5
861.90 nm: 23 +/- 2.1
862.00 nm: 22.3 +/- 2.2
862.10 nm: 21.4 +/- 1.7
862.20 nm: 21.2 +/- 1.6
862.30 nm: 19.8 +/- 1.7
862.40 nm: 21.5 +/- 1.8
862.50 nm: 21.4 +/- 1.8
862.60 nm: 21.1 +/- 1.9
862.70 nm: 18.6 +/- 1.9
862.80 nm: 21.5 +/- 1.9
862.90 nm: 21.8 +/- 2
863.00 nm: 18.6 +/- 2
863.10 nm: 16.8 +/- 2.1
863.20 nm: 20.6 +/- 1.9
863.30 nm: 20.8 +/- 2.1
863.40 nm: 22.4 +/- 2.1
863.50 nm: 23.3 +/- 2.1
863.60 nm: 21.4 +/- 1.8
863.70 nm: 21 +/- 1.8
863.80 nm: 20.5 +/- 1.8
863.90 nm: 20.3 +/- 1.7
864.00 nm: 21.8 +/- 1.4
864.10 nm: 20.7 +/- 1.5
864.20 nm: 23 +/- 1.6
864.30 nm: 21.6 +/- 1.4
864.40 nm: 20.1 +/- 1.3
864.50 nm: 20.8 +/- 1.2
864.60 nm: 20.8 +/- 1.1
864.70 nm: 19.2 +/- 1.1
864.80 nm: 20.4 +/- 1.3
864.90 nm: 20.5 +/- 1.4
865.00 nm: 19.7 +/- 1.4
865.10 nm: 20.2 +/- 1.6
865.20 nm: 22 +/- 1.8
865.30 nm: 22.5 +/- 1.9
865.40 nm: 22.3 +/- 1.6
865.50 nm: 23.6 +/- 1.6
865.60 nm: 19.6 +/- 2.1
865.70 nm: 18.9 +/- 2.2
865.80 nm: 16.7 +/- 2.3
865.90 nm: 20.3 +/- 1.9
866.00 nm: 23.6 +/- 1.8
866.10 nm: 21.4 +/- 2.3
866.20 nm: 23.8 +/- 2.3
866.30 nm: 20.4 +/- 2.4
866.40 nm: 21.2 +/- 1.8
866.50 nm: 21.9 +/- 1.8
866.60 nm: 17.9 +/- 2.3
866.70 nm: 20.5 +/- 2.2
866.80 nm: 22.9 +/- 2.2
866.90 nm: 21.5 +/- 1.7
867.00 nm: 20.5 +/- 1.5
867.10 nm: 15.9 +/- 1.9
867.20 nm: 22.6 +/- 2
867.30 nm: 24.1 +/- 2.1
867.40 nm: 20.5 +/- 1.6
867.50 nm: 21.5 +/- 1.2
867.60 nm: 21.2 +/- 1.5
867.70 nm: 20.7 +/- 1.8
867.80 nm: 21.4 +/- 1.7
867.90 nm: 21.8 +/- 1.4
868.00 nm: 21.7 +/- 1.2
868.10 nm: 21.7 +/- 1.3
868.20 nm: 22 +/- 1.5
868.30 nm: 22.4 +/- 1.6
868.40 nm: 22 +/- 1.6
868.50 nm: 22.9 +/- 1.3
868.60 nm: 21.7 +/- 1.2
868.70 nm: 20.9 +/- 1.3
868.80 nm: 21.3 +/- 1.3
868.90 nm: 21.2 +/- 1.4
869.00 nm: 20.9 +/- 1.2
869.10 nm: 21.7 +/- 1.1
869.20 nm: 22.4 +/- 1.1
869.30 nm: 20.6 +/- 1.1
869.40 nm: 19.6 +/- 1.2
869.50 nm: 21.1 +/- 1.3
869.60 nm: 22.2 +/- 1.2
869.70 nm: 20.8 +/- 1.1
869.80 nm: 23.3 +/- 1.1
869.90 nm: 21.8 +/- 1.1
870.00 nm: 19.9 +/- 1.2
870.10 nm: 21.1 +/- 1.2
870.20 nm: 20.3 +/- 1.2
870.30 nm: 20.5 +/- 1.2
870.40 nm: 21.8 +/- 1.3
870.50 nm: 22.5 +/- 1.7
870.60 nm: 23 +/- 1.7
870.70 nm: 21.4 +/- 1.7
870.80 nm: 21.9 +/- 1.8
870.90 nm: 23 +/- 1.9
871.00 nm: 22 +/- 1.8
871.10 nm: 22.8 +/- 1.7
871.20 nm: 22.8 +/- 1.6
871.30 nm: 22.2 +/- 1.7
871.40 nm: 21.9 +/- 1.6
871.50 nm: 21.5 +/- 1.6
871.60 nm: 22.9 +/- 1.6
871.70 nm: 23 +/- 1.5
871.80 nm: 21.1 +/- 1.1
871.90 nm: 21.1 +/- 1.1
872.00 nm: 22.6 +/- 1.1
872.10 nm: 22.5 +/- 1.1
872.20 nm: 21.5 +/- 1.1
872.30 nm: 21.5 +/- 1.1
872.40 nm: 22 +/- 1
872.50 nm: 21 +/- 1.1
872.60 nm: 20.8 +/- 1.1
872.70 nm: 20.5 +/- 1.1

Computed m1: 0.06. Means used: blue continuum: 23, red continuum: 21.2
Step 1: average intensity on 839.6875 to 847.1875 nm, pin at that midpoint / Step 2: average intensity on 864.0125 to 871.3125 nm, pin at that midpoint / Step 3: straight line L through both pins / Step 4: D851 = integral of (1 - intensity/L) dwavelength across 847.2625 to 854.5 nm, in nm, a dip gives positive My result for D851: 0.057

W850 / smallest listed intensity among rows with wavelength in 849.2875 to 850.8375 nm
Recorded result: 19.5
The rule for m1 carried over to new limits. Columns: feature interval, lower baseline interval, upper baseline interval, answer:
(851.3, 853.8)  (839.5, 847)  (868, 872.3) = 0.037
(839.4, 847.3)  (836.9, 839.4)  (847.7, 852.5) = 0.012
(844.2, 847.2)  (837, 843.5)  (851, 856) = 0.009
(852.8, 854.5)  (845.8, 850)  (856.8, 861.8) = -0.020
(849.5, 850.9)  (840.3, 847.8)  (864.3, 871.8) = 0.004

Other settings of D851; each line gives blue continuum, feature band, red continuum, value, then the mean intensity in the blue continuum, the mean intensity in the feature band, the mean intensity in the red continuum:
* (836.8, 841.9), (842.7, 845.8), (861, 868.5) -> 0.06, 23.2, 22.4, 21.1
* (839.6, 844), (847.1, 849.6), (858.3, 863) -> -0.05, 22.6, 22.5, 21.1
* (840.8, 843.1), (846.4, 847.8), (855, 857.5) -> 0.01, 23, 22.4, 21.9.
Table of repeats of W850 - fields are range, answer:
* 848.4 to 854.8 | 18.5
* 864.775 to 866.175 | 16.7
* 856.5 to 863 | 18.6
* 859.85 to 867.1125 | 15.9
